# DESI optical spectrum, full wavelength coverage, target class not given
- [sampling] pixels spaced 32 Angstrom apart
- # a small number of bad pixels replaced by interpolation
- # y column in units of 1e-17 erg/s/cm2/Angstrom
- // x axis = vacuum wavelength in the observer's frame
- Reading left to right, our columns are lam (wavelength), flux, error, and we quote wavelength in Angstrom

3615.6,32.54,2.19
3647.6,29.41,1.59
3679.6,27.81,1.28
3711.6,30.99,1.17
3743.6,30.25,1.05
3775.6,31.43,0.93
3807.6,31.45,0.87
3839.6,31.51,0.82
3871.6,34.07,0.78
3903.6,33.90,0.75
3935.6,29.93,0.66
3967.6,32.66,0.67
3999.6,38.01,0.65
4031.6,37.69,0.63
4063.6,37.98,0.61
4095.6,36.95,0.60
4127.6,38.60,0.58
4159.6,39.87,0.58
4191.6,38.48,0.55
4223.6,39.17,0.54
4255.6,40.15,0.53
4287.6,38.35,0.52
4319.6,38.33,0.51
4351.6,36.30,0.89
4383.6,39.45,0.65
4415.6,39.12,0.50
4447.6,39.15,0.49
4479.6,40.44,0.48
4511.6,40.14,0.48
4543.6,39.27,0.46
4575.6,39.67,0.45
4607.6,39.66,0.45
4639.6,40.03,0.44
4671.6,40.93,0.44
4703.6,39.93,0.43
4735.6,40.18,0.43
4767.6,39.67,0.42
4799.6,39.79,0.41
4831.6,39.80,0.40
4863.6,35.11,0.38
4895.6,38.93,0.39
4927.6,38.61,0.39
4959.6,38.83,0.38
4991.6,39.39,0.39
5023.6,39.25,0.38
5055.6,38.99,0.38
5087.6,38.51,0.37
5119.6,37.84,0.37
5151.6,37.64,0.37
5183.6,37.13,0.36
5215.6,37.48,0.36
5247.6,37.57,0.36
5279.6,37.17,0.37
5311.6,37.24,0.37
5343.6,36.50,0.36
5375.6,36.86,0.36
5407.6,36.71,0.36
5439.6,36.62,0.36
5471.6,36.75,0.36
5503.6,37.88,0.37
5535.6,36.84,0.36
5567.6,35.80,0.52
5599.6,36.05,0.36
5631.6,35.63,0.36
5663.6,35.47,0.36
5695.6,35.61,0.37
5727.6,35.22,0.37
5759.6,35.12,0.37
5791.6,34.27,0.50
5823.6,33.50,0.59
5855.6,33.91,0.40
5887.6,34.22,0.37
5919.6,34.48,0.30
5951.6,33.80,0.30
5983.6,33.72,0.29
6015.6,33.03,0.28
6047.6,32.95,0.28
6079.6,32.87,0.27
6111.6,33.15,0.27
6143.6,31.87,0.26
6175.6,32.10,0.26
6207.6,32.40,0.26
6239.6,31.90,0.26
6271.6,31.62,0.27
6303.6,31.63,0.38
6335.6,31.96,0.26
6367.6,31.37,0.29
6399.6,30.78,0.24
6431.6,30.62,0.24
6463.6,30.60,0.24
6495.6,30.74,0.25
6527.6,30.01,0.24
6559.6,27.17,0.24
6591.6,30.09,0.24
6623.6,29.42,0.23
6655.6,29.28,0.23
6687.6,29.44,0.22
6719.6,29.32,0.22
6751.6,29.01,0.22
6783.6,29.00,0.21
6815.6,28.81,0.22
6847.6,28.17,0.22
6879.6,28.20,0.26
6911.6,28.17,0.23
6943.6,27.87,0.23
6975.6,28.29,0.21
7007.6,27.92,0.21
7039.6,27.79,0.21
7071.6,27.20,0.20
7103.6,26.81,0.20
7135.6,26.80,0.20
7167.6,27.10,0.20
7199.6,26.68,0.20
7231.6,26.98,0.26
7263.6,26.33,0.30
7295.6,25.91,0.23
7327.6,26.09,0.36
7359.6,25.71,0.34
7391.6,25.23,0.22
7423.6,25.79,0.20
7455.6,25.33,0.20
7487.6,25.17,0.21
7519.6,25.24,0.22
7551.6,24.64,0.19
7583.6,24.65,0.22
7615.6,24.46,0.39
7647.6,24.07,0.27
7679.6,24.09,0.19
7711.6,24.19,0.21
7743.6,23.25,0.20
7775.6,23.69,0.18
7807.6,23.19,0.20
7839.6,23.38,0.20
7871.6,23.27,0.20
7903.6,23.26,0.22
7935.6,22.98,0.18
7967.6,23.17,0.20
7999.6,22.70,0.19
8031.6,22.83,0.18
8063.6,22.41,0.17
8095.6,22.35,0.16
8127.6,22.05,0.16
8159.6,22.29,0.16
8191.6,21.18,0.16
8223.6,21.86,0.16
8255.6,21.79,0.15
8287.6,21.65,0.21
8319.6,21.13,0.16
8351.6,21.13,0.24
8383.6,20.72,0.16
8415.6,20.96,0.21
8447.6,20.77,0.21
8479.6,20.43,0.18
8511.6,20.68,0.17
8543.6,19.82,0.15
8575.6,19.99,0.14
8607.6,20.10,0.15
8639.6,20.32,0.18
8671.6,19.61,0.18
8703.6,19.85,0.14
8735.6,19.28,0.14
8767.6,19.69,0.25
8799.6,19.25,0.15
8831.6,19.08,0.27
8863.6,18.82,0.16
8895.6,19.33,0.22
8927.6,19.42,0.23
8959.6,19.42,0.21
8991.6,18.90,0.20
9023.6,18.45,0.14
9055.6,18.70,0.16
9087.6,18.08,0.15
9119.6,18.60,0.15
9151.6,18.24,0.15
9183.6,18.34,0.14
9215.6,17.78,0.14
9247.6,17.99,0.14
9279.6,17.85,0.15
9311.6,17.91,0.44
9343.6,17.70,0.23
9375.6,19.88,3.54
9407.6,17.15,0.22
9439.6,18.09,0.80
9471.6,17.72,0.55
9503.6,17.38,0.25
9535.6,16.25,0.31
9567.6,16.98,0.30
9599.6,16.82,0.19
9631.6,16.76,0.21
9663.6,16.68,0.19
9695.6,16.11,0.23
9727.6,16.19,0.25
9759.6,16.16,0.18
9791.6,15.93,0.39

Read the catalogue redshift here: -0.001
